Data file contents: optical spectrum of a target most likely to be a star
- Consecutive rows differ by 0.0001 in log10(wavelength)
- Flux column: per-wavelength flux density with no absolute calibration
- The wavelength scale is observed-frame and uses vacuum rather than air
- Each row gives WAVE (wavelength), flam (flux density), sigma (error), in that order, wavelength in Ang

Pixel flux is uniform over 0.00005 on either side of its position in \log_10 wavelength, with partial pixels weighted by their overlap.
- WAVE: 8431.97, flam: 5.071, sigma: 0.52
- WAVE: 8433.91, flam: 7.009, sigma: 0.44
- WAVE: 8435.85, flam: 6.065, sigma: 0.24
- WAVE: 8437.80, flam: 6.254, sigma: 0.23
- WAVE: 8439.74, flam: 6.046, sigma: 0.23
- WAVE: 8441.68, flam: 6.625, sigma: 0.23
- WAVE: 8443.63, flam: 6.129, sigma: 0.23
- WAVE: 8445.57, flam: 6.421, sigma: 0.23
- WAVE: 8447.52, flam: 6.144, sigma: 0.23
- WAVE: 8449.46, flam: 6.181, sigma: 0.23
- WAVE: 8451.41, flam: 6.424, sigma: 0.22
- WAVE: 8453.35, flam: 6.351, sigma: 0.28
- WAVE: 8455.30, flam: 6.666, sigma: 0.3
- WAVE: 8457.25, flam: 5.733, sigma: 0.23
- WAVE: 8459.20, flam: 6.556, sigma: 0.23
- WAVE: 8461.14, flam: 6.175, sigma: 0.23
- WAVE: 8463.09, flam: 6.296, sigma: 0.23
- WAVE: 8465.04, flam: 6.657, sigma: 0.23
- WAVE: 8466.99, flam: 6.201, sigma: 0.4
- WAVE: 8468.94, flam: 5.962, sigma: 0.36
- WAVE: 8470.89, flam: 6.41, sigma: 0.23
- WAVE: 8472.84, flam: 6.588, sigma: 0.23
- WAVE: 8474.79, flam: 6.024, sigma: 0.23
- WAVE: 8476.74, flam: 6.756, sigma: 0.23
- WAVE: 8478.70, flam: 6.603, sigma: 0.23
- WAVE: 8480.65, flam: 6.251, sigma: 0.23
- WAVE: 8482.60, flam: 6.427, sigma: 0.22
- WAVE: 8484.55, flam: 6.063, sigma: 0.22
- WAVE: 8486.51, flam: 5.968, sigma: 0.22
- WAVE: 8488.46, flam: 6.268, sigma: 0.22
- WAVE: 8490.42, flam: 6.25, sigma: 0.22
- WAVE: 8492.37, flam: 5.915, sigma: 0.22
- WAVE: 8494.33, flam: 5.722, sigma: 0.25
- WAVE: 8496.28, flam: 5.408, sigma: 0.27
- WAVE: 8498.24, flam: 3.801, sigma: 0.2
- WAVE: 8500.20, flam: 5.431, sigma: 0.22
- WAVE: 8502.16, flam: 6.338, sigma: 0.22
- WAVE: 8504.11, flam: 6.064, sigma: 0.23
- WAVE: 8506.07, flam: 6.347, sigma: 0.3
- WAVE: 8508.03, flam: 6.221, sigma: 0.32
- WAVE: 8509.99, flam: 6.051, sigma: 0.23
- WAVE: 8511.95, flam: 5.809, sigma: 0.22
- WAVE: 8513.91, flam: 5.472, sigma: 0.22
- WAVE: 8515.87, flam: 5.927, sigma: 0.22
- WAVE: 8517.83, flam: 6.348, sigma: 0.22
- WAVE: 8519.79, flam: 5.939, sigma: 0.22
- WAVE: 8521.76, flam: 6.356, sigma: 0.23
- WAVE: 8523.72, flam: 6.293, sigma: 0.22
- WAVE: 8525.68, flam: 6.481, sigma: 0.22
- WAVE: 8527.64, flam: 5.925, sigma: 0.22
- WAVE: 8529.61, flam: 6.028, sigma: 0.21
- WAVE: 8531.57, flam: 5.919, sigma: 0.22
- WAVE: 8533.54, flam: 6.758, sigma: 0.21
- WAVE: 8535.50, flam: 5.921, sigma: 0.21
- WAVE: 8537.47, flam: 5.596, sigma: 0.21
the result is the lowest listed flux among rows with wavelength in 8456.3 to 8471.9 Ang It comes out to 5.733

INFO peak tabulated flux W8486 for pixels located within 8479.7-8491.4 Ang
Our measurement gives 6.427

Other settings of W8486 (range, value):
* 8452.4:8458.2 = 6.666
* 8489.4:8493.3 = 6.25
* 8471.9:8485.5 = 6.756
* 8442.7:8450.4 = 6.421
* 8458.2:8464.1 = 6.556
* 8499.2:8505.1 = 6.338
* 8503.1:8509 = 6.347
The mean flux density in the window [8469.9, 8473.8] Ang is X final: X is 6.5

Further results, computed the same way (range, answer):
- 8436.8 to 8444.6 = 6.26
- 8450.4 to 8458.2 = 6.29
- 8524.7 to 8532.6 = 6.09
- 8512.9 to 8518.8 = 5.92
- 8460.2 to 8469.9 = 6.26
